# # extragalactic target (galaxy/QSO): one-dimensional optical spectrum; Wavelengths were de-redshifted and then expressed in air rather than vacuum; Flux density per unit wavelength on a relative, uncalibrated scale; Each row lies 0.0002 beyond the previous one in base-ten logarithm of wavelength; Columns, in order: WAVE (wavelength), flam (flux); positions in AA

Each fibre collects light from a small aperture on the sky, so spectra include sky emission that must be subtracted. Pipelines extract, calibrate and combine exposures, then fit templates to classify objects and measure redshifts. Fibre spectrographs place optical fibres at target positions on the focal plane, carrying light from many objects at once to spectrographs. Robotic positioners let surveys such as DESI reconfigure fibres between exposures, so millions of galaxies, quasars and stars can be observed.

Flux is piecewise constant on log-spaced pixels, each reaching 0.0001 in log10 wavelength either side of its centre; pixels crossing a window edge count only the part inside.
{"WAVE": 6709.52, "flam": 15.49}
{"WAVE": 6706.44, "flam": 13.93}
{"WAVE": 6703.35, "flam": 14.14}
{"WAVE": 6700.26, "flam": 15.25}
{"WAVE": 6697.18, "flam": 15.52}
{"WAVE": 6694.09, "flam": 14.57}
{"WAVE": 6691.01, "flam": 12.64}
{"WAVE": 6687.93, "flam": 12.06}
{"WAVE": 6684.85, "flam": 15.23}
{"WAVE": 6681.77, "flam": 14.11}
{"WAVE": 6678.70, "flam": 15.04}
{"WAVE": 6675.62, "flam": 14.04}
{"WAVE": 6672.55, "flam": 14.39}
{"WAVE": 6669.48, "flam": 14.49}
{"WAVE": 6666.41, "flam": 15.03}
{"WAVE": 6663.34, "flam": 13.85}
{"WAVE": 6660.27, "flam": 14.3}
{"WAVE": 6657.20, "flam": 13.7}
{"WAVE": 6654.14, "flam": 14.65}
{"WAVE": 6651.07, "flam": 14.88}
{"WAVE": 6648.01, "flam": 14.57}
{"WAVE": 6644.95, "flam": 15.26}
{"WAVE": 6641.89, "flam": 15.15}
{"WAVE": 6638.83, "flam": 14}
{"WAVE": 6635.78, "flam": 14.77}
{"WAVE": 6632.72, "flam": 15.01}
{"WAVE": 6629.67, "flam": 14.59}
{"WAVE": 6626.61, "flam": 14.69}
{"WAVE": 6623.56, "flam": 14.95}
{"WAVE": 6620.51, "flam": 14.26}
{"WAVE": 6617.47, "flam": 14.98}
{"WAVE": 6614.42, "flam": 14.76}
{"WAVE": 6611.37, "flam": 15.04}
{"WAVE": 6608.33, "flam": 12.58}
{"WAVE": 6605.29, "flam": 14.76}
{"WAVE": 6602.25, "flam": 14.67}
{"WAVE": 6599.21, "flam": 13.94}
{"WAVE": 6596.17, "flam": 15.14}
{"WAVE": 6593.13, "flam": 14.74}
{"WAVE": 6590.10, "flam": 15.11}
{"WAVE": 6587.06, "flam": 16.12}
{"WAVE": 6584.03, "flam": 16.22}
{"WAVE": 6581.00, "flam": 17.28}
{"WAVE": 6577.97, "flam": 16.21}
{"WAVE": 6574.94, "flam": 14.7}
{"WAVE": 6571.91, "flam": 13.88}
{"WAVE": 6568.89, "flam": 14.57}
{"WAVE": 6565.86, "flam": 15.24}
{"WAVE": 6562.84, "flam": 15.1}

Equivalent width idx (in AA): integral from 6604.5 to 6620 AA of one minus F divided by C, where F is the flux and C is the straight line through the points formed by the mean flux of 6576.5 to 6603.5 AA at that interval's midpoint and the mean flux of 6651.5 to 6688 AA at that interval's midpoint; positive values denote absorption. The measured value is 0.8 AA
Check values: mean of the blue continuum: 15.5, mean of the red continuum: 14.3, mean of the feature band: 14.4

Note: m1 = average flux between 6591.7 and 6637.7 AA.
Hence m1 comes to 14.6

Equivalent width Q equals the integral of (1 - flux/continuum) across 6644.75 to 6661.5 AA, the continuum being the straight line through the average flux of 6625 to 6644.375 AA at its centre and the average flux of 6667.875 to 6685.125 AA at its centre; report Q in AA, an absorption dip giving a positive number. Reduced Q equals 0.1 AA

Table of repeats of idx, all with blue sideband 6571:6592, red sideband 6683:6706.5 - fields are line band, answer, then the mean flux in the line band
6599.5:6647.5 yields 1.60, 14.6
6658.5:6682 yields 0.14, 14.4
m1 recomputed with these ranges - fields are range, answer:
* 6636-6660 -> 14.6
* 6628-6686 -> 14.6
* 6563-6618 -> 15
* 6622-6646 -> 14.8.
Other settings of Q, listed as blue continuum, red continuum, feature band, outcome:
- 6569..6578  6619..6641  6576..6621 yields -1.29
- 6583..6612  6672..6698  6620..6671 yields -0.59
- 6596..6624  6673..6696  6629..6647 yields -0.64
